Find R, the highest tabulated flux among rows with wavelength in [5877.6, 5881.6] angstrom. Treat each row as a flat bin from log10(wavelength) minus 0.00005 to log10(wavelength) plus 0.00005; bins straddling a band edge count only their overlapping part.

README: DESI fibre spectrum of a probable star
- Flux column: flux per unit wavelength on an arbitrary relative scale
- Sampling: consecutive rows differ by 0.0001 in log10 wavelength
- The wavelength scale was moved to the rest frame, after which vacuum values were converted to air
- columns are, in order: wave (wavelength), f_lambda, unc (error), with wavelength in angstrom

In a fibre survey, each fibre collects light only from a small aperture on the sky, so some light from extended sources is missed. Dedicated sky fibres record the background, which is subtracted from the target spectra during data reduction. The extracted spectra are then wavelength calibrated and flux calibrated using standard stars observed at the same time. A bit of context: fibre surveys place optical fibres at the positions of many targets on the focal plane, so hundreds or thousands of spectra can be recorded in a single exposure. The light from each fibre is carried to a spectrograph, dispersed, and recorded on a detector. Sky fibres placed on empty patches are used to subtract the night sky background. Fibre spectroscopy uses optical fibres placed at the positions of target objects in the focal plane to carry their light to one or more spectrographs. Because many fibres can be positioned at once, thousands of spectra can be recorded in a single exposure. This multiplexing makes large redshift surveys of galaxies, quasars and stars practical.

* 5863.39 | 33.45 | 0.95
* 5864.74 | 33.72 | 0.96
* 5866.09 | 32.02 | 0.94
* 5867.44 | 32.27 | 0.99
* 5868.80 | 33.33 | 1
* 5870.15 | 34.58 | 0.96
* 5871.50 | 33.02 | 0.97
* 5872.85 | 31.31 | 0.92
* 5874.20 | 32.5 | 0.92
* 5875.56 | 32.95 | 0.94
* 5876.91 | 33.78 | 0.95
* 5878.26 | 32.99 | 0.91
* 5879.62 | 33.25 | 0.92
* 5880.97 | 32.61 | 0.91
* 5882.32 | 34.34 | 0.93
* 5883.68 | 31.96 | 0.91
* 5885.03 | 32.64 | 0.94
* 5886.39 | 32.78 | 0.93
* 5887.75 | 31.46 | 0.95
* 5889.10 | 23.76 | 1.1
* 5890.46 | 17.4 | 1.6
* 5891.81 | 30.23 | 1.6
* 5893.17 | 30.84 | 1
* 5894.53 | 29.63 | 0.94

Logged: 33.25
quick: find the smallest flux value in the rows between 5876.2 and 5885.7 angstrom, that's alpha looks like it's 31.96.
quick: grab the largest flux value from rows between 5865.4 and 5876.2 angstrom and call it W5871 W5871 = 34.58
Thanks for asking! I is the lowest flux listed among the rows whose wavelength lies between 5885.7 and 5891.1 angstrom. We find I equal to 17.4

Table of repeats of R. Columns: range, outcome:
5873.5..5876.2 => 32.95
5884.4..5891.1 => 32.78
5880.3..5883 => 34.34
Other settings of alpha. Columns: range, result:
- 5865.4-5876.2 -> 31.31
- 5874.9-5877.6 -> 32.95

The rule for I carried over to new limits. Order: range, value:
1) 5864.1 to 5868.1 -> 32.02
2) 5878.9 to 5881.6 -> 32.61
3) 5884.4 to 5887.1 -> 32.64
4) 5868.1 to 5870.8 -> 33.33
